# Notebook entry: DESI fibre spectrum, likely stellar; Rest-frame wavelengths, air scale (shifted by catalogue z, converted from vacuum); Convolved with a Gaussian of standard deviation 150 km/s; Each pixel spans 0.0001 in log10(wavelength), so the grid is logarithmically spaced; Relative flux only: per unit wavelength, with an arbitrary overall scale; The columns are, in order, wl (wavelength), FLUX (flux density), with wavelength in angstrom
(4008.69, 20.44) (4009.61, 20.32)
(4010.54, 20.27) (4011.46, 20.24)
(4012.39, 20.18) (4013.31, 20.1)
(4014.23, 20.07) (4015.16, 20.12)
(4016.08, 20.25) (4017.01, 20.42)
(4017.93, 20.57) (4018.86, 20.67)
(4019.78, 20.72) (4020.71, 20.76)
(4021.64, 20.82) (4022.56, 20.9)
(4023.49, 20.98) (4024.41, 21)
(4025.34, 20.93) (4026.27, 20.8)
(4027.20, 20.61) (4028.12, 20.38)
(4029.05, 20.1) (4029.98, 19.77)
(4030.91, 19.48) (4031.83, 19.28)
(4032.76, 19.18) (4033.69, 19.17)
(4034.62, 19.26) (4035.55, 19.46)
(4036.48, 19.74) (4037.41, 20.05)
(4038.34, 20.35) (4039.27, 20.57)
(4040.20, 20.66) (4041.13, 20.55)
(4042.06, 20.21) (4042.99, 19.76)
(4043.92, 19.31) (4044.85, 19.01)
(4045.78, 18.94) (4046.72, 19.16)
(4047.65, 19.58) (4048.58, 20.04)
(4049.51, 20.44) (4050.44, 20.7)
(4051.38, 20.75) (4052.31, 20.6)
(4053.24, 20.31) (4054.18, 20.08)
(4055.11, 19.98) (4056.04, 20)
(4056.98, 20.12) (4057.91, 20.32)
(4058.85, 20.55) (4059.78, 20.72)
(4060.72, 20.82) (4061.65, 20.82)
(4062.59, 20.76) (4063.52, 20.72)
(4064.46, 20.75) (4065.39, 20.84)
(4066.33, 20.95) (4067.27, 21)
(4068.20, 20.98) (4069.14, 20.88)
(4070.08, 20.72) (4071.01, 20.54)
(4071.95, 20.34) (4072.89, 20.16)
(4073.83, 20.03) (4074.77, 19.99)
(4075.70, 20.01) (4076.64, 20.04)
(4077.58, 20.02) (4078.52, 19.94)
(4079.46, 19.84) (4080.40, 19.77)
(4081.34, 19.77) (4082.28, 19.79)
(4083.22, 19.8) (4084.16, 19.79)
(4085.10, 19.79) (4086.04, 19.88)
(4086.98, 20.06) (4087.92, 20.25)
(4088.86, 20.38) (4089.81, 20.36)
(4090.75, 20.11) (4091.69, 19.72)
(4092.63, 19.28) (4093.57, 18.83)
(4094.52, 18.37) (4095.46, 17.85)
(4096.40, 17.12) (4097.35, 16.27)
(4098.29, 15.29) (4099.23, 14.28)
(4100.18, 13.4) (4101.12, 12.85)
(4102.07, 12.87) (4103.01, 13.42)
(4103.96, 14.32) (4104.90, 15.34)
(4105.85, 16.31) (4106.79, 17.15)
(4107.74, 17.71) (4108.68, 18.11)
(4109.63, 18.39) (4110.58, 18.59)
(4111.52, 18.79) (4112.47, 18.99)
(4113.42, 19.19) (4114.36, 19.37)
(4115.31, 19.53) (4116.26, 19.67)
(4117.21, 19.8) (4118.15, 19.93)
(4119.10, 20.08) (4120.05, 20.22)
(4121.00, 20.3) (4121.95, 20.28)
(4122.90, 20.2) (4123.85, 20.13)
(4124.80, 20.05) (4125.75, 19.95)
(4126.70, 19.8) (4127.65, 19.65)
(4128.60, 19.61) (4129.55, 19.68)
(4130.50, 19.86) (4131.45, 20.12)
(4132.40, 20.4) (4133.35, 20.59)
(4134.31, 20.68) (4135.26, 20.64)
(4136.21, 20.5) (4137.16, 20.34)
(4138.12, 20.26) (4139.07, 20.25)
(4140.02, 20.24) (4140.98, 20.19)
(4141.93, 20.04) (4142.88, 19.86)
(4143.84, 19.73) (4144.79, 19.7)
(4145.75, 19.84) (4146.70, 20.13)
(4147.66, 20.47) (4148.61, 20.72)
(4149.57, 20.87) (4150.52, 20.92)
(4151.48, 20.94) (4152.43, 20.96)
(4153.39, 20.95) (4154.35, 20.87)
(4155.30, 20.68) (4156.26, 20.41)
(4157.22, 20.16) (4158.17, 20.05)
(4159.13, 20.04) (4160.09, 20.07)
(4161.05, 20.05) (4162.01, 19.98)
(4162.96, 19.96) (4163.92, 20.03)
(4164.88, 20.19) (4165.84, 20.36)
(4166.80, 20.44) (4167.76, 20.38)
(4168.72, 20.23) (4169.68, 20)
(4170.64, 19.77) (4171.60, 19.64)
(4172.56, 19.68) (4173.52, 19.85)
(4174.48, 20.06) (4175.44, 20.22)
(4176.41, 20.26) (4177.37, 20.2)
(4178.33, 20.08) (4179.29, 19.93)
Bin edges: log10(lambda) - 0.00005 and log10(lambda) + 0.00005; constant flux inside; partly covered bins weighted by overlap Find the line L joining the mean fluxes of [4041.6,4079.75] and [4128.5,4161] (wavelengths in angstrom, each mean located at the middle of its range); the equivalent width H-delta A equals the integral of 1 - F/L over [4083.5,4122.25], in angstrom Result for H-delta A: 4.18 angstrom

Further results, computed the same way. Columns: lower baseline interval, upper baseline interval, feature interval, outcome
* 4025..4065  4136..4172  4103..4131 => 1.8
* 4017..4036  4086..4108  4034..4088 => -4.4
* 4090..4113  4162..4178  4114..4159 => -4.2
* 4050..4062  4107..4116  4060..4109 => 1.9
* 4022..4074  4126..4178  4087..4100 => 1.3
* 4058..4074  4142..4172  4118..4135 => 0.3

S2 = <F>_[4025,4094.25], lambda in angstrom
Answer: 20.1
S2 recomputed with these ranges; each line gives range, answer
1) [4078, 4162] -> 19.2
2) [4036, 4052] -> 20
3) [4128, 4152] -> 20.3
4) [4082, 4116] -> 17.8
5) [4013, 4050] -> 20.1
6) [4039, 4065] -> 20.2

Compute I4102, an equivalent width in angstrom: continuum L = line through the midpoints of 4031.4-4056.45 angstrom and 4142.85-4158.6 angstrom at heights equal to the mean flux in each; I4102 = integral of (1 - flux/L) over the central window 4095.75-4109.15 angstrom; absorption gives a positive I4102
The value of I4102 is 3.2 angstrom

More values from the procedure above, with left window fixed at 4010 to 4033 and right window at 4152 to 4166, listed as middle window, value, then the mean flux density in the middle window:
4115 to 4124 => 0.1 angstrom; 20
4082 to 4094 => 0.3 angstrom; 19.9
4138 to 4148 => 0.1 angstrom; 20.1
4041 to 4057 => 0.3 angstrom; 20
